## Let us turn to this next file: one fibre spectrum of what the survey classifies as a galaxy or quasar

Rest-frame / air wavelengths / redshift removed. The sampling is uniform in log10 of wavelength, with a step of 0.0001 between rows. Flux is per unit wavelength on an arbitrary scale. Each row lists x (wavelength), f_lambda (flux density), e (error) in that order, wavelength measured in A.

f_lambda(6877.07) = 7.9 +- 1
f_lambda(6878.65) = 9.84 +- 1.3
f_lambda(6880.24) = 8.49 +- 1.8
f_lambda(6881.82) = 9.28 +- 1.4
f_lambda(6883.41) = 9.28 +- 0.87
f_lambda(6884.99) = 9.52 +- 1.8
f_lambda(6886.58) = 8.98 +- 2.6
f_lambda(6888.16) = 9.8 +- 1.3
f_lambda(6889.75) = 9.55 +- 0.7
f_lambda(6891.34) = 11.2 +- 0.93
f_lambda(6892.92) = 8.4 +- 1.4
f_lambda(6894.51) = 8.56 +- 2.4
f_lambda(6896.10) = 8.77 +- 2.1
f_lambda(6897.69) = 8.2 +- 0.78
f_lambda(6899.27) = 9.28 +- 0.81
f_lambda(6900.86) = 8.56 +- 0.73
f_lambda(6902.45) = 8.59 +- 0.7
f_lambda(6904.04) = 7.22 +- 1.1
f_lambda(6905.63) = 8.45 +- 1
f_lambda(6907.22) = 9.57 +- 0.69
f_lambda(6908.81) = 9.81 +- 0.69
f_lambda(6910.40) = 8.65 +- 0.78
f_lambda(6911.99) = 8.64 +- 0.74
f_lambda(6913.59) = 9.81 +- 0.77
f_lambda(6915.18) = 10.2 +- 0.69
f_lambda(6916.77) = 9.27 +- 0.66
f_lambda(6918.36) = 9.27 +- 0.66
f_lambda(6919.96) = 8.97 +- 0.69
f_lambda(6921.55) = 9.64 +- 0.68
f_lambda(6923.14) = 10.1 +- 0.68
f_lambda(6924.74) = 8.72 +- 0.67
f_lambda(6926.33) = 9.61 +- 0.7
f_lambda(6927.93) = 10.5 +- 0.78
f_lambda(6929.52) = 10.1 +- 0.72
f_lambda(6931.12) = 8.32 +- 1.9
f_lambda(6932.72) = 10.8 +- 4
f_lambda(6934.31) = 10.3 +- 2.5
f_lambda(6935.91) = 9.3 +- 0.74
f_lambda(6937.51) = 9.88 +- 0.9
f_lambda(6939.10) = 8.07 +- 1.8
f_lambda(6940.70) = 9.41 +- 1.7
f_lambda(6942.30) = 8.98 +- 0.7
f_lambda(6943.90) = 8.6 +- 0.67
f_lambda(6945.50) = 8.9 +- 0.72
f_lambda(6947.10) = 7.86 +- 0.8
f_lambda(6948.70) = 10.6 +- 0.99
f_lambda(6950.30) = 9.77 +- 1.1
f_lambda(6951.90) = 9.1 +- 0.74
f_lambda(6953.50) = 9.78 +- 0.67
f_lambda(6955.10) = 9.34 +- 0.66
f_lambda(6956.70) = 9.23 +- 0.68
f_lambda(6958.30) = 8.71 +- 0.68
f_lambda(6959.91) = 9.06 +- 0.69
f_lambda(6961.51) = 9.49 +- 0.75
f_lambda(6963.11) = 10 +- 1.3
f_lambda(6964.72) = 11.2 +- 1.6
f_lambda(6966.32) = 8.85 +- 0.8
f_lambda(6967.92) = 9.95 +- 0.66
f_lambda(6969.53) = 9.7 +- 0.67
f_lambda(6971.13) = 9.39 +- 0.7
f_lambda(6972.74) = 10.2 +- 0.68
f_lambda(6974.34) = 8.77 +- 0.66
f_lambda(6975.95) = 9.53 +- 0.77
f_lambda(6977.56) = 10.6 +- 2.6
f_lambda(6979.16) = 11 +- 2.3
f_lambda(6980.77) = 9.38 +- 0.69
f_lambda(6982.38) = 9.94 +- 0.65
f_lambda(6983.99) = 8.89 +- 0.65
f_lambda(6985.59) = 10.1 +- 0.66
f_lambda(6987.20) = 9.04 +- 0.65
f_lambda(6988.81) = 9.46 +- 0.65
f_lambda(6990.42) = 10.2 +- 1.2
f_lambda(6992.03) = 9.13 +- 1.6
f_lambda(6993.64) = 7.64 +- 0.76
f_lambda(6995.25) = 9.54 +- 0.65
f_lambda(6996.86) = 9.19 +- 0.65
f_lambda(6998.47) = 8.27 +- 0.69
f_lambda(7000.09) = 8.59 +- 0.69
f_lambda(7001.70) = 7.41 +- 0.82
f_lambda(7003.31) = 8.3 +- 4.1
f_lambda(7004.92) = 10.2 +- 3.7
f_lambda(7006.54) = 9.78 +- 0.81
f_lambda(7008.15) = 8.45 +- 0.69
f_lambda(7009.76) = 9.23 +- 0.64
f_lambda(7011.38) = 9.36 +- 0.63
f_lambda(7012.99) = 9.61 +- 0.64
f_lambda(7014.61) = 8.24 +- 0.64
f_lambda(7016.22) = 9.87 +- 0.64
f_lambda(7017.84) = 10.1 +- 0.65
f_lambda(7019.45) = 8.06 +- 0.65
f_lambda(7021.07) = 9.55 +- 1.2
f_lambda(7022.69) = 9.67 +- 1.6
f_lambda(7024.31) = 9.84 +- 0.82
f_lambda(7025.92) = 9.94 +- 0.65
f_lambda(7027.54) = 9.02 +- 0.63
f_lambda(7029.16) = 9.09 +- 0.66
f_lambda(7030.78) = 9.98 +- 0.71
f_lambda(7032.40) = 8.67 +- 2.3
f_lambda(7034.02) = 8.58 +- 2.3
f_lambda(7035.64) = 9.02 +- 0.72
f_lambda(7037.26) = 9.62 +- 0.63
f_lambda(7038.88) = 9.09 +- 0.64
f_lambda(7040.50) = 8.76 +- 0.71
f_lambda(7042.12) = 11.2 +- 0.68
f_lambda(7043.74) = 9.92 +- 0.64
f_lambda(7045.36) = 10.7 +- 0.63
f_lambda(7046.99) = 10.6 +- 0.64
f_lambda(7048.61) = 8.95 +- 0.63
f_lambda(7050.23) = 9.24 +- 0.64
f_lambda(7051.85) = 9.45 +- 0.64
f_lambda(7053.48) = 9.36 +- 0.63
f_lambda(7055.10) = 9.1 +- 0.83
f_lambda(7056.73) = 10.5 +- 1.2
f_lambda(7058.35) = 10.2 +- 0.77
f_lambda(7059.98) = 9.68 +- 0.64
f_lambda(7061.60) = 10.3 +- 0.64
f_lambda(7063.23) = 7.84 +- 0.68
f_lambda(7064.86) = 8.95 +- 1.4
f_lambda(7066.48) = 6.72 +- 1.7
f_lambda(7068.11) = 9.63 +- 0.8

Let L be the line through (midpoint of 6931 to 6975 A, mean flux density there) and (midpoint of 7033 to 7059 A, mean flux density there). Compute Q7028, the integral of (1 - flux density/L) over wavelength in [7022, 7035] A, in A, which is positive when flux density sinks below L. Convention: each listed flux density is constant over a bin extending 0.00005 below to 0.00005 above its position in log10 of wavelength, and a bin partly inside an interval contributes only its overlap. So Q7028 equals 0.3 A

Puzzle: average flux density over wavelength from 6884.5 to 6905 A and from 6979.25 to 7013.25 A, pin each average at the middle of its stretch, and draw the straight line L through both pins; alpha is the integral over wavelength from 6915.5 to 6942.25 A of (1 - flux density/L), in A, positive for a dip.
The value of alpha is -1.4 A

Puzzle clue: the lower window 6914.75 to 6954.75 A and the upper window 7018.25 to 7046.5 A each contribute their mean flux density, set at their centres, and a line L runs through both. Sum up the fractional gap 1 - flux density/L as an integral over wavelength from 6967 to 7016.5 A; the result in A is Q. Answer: 0.75 A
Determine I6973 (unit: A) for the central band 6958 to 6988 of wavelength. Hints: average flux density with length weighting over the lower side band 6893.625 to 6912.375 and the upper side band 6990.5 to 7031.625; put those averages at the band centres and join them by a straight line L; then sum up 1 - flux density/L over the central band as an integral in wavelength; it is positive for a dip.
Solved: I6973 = -2.4 A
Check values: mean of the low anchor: 8.69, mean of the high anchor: 9.14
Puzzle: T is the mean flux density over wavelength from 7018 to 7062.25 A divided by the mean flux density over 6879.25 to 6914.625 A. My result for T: 1.06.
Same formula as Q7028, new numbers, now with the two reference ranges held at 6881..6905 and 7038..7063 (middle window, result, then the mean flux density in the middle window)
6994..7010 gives 1.14 A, 8.85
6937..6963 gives 0.26 A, 9.19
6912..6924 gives -0.54 A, 9.54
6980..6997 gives 0.25 A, 9.33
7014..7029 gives 0.39 A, 9.37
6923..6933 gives -0.52 A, 9.65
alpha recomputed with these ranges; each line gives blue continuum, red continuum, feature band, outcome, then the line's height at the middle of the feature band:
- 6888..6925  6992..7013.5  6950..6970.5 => -1.3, 9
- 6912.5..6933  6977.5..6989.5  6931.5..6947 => 0.6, 9.64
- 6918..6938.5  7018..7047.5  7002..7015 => 0.6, 9.55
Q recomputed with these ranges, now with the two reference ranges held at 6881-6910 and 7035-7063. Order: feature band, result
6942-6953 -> 0.2 A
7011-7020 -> 0.3 A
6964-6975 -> -0.4 A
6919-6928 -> -0.3 A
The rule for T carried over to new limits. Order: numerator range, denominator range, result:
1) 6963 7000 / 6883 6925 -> 1.04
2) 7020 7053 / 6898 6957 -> 1.03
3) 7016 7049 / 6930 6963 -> 1.03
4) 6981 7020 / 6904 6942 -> 0.97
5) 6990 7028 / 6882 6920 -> 1.00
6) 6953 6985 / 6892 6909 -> 1.12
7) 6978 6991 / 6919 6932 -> 1.03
